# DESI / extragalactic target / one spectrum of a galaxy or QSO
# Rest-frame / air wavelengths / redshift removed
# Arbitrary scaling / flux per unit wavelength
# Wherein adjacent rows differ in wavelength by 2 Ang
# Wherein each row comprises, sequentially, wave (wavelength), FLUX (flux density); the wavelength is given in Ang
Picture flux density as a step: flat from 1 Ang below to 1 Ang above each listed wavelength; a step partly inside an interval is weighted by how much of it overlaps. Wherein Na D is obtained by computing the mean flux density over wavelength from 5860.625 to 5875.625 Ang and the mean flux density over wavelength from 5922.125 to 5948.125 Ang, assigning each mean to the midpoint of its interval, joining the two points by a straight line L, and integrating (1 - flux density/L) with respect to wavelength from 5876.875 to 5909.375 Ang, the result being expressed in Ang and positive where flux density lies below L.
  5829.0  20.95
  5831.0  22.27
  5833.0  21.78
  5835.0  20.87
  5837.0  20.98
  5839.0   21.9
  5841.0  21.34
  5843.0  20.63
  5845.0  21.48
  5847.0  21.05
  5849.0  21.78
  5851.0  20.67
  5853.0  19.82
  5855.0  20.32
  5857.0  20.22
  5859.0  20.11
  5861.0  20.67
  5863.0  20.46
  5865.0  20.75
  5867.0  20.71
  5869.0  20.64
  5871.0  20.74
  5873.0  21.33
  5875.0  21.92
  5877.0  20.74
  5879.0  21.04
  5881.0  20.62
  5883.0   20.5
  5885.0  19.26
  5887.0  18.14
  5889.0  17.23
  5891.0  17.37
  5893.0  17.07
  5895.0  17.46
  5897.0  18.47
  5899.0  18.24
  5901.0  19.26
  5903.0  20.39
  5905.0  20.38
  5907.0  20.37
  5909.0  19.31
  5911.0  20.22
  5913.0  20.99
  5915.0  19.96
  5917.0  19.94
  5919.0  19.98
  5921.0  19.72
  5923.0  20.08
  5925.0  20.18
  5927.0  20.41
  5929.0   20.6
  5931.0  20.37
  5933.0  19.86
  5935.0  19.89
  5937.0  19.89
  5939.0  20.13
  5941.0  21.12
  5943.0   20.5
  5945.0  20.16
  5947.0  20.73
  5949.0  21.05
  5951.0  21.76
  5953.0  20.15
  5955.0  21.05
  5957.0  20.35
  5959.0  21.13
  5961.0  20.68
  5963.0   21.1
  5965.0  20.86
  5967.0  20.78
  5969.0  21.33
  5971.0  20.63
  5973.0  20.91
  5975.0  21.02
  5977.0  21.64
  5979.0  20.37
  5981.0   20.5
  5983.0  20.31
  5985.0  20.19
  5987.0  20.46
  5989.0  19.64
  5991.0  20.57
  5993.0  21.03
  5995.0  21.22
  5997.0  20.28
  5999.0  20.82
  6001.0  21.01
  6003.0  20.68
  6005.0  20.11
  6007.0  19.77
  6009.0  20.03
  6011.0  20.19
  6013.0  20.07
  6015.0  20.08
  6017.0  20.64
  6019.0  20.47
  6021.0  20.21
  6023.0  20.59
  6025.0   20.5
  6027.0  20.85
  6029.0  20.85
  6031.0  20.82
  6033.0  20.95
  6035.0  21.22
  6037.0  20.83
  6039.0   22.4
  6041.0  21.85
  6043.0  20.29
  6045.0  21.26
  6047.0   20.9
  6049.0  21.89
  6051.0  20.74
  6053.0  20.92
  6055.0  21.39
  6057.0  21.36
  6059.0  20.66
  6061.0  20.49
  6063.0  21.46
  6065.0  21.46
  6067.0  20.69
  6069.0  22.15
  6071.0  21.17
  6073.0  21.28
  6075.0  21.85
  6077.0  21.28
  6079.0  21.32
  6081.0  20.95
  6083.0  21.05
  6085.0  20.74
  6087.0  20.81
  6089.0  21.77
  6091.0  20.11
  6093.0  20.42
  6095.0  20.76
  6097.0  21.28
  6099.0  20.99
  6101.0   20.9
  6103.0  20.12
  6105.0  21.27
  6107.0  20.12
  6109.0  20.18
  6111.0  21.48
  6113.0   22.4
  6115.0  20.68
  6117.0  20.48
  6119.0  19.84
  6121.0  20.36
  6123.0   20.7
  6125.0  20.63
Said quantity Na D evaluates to 2.4 Ang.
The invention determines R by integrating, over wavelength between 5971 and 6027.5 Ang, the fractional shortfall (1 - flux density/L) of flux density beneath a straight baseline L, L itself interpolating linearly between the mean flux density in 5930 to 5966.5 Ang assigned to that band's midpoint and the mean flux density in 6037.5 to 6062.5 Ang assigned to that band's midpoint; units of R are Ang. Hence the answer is 1.0 Ang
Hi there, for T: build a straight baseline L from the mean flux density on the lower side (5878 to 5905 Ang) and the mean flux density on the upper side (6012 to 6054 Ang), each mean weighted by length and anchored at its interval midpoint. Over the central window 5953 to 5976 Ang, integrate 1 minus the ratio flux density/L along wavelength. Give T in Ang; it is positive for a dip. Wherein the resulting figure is -1.1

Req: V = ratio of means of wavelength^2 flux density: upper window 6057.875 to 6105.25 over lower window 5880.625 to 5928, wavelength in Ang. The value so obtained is 1.2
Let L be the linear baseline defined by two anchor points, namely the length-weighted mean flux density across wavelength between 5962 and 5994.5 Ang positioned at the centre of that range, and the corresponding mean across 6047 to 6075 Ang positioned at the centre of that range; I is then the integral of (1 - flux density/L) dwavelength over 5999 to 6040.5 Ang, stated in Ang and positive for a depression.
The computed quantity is 0.7 Ang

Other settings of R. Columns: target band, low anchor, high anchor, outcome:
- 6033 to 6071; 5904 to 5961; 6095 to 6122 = -1.0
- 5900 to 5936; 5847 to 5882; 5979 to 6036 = 1.0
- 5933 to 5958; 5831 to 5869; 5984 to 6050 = 0.3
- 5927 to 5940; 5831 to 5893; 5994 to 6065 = 0.3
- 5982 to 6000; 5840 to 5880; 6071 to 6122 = 0.3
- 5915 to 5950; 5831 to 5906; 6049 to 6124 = 0.3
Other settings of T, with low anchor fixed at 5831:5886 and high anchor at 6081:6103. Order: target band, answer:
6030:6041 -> -0.24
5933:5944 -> 0.31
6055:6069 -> -0.18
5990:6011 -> 0.32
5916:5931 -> 0.51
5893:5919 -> 1.69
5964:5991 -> 0.25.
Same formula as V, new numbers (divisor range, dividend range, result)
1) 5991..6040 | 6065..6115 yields 1.04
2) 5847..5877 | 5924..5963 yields 1.02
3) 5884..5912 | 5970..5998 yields 1.13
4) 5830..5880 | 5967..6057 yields 1.04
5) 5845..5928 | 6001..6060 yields 1.09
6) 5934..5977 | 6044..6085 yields 1.06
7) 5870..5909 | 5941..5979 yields 1.10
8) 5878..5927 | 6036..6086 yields 1.15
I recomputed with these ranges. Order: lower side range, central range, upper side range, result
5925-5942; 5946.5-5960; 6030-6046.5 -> -0.29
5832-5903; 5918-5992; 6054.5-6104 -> -0.04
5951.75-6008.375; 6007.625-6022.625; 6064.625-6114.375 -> 0.39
